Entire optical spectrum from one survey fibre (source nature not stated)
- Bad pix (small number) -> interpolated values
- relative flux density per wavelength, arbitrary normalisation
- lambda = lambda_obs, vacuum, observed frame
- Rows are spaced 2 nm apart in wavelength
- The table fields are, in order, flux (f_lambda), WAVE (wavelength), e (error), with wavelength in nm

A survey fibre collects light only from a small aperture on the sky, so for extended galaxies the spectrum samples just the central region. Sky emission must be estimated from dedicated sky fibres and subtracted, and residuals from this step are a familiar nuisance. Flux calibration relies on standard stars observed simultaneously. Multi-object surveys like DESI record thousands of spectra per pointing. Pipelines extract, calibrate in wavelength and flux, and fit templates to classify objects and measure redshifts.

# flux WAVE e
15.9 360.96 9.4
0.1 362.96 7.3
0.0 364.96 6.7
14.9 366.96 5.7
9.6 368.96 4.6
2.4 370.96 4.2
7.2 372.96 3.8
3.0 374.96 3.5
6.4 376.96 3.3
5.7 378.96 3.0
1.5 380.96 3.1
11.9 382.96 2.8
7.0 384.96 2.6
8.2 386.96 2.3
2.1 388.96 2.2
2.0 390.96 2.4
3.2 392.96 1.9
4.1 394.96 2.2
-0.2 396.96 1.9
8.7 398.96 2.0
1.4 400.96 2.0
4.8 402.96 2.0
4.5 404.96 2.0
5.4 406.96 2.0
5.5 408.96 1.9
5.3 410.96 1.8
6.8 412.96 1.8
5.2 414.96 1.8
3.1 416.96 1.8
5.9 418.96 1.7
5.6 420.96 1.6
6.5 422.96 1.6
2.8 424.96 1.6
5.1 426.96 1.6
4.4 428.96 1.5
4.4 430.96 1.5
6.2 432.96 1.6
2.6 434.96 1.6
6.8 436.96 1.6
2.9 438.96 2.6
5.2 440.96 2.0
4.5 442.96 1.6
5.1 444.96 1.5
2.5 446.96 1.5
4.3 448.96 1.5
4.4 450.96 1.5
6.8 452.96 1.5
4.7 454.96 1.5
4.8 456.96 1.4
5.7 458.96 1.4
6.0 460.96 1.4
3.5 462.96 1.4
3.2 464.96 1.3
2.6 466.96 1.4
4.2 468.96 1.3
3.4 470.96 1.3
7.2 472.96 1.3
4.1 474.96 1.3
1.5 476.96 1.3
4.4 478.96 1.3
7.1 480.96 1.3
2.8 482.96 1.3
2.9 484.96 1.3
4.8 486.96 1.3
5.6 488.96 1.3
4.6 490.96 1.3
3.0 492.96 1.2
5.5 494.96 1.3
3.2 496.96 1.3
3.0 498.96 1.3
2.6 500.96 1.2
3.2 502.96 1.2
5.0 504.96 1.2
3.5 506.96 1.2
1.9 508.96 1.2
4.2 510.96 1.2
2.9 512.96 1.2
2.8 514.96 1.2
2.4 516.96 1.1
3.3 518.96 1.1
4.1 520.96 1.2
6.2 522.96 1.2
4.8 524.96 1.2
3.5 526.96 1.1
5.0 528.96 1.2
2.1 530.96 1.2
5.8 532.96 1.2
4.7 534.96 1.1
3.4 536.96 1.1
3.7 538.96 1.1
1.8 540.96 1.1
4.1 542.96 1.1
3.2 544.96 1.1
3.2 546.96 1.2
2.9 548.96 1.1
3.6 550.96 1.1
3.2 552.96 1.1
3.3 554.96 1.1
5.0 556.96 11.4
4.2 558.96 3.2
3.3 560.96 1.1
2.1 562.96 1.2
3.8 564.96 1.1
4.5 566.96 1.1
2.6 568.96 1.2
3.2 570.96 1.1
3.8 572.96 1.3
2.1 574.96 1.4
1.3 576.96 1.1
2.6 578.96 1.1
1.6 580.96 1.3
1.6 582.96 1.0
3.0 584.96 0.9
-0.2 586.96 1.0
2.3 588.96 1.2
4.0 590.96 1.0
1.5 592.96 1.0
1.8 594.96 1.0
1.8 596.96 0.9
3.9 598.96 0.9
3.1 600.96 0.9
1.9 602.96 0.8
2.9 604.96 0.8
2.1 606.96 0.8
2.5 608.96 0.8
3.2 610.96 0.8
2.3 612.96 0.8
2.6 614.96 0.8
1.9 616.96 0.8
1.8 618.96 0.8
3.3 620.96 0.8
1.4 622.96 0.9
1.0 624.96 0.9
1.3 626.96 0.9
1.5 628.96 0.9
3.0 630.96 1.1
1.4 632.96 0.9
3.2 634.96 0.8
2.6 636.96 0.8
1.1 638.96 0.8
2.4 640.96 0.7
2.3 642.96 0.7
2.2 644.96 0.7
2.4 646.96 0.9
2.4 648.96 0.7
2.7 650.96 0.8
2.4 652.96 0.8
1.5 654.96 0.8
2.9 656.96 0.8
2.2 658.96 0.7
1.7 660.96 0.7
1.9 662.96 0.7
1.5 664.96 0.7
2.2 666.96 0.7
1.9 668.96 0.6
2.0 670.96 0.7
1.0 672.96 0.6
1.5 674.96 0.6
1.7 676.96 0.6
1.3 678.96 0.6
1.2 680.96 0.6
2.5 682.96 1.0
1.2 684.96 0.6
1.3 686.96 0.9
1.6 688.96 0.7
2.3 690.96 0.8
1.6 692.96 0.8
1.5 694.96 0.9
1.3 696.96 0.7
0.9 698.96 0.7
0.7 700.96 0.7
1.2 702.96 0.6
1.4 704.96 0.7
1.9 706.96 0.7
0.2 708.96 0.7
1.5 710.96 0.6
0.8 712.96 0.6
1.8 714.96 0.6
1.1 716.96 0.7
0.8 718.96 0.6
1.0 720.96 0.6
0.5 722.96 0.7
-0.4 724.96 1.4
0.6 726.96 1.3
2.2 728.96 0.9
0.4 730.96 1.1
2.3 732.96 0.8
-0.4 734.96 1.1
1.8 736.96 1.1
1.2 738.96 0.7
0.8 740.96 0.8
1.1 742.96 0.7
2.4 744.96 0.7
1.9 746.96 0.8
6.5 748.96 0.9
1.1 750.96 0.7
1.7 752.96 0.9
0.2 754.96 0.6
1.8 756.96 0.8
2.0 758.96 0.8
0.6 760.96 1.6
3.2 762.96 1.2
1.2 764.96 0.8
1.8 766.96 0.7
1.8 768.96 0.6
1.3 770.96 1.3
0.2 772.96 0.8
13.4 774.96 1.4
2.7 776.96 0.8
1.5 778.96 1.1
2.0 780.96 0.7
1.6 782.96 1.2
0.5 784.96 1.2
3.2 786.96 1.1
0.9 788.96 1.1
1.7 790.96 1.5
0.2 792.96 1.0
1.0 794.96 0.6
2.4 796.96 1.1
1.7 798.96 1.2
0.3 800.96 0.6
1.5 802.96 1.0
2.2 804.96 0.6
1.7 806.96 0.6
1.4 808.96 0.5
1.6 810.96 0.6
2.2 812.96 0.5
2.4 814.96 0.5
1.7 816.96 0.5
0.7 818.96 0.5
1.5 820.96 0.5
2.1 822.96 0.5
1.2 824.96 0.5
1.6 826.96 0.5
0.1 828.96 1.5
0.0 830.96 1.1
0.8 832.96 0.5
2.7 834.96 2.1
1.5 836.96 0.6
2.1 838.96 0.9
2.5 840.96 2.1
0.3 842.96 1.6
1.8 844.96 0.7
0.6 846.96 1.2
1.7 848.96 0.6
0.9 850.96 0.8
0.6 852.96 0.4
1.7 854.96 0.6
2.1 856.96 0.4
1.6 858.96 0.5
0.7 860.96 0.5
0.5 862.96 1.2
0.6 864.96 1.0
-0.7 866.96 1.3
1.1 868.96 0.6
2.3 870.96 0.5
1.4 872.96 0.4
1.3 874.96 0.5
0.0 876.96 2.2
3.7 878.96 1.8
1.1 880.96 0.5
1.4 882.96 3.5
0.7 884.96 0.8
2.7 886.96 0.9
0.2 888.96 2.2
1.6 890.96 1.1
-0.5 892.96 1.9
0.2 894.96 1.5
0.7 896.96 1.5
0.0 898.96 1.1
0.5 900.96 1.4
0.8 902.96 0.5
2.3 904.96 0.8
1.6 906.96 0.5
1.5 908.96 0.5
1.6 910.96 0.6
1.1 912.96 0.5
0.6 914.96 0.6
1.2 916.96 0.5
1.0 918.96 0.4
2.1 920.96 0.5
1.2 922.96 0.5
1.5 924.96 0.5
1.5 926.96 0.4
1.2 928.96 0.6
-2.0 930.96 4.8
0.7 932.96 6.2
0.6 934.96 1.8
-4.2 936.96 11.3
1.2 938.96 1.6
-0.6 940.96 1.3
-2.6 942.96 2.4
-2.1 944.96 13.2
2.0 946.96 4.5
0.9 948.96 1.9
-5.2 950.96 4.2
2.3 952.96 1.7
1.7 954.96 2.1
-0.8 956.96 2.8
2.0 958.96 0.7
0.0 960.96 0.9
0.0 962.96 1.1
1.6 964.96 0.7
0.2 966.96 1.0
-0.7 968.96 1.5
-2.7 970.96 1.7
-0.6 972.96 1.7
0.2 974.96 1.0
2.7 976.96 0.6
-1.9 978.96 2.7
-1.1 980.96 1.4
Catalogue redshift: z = 1.01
